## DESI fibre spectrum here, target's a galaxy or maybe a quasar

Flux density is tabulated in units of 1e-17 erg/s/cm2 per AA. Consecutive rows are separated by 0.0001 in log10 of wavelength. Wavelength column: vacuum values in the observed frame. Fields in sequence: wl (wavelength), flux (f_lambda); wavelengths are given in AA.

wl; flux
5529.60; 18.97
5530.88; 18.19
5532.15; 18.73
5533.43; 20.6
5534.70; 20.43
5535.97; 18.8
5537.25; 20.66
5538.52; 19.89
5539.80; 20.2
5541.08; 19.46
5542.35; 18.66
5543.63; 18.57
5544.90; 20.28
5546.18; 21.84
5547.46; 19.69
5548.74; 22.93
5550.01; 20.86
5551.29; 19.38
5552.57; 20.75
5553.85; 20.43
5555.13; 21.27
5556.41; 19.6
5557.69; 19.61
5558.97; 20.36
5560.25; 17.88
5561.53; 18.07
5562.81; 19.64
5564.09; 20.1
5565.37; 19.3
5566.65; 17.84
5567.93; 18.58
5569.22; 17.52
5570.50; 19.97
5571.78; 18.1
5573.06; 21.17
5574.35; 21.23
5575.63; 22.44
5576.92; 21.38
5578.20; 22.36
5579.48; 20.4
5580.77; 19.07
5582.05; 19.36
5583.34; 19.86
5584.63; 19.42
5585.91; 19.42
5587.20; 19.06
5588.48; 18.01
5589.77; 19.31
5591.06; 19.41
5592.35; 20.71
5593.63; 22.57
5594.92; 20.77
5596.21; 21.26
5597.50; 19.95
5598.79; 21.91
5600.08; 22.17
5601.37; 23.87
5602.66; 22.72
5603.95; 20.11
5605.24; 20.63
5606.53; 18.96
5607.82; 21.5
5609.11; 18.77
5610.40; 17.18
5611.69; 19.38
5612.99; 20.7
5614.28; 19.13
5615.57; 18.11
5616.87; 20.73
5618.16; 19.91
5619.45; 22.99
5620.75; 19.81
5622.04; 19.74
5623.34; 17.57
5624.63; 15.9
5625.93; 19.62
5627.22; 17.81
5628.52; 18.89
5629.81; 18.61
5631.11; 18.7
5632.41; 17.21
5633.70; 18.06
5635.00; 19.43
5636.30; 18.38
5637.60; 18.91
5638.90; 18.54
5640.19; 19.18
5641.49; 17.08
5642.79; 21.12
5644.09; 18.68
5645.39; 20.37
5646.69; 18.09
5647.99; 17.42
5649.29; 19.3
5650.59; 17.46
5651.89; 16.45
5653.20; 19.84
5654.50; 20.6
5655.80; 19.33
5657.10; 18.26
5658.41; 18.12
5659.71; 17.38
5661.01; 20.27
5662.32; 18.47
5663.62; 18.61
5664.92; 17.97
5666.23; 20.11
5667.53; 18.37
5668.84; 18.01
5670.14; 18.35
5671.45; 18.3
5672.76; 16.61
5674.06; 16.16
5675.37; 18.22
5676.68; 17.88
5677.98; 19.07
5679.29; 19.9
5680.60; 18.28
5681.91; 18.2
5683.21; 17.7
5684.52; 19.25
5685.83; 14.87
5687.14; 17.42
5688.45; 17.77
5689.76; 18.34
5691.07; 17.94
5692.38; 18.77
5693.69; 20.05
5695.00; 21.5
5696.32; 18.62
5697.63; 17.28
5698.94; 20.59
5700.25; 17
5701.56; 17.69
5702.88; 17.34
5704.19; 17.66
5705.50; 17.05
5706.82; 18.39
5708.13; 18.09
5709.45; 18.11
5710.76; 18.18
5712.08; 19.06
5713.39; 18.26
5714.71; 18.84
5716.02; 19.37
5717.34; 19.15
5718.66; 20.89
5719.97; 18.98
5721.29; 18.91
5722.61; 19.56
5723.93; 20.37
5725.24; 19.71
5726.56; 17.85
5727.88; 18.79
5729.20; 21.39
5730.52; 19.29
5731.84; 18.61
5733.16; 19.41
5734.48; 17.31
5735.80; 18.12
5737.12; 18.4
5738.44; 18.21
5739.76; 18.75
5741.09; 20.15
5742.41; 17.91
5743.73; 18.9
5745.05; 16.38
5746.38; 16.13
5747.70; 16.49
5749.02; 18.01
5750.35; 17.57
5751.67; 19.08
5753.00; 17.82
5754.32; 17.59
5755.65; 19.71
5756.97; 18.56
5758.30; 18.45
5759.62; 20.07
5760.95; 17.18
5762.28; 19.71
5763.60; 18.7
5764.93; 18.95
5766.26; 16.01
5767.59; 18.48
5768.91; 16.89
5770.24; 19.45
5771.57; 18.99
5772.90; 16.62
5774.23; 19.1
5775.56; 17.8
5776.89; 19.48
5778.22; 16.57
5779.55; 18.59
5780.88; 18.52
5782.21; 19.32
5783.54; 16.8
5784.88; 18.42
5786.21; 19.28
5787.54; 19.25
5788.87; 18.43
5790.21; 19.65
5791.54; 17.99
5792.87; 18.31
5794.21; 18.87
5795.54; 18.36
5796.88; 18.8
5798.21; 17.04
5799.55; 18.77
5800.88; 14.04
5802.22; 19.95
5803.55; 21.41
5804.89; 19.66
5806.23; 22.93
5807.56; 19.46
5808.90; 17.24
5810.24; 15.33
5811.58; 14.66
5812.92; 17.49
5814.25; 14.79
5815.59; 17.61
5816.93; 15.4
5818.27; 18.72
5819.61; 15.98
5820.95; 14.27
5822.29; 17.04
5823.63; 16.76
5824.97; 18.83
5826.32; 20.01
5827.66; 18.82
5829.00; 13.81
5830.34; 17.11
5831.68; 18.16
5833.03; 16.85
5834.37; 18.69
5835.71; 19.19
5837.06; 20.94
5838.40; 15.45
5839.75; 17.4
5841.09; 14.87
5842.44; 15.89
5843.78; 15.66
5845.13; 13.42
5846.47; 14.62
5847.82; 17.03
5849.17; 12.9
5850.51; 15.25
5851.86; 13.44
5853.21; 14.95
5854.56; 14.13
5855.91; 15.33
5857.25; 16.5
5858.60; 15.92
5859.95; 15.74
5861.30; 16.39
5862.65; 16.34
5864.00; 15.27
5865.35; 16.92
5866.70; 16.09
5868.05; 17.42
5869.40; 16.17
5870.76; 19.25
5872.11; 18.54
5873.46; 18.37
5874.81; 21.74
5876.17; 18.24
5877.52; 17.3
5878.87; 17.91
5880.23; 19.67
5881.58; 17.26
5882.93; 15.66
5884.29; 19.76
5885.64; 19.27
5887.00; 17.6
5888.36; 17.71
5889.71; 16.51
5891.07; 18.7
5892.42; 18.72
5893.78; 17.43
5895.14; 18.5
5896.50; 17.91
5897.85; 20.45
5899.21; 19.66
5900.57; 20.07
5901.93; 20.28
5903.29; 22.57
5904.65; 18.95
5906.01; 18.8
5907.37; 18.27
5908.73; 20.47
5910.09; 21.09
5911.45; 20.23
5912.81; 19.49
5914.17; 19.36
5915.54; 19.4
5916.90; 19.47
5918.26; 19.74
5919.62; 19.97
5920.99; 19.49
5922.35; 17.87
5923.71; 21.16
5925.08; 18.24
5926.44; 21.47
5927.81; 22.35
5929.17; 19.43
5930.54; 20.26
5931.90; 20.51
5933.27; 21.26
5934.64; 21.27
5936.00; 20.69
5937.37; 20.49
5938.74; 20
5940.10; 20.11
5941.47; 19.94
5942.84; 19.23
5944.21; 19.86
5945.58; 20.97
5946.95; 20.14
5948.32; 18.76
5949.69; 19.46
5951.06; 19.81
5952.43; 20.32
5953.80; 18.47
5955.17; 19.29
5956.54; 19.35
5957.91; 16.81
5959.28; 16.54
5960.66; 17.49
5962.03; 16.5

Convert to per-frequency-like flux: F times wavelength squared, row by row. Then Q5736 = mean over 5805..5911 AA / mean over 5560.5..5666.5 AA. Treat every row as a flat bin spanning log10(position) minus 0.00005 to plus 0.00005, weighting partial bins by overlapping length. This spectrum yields 1.0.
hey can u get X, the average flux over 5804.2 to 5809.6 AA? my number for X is 19.8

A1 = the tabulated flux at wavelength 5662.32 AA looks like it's 18.47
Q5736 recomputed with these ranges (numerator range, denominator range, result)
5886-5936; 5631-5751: 1.14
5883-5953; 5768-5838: 1.14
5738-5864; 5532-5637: 0.95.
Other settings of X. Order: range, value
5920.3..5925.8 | 19.2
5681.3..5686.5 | 17.5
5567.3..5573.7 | 19.1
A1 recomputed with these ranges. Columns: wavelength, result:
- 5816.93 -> 15.4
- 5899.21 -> 19.66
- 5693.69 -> 20.05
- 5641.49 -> 17.08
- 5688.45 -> 17.77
